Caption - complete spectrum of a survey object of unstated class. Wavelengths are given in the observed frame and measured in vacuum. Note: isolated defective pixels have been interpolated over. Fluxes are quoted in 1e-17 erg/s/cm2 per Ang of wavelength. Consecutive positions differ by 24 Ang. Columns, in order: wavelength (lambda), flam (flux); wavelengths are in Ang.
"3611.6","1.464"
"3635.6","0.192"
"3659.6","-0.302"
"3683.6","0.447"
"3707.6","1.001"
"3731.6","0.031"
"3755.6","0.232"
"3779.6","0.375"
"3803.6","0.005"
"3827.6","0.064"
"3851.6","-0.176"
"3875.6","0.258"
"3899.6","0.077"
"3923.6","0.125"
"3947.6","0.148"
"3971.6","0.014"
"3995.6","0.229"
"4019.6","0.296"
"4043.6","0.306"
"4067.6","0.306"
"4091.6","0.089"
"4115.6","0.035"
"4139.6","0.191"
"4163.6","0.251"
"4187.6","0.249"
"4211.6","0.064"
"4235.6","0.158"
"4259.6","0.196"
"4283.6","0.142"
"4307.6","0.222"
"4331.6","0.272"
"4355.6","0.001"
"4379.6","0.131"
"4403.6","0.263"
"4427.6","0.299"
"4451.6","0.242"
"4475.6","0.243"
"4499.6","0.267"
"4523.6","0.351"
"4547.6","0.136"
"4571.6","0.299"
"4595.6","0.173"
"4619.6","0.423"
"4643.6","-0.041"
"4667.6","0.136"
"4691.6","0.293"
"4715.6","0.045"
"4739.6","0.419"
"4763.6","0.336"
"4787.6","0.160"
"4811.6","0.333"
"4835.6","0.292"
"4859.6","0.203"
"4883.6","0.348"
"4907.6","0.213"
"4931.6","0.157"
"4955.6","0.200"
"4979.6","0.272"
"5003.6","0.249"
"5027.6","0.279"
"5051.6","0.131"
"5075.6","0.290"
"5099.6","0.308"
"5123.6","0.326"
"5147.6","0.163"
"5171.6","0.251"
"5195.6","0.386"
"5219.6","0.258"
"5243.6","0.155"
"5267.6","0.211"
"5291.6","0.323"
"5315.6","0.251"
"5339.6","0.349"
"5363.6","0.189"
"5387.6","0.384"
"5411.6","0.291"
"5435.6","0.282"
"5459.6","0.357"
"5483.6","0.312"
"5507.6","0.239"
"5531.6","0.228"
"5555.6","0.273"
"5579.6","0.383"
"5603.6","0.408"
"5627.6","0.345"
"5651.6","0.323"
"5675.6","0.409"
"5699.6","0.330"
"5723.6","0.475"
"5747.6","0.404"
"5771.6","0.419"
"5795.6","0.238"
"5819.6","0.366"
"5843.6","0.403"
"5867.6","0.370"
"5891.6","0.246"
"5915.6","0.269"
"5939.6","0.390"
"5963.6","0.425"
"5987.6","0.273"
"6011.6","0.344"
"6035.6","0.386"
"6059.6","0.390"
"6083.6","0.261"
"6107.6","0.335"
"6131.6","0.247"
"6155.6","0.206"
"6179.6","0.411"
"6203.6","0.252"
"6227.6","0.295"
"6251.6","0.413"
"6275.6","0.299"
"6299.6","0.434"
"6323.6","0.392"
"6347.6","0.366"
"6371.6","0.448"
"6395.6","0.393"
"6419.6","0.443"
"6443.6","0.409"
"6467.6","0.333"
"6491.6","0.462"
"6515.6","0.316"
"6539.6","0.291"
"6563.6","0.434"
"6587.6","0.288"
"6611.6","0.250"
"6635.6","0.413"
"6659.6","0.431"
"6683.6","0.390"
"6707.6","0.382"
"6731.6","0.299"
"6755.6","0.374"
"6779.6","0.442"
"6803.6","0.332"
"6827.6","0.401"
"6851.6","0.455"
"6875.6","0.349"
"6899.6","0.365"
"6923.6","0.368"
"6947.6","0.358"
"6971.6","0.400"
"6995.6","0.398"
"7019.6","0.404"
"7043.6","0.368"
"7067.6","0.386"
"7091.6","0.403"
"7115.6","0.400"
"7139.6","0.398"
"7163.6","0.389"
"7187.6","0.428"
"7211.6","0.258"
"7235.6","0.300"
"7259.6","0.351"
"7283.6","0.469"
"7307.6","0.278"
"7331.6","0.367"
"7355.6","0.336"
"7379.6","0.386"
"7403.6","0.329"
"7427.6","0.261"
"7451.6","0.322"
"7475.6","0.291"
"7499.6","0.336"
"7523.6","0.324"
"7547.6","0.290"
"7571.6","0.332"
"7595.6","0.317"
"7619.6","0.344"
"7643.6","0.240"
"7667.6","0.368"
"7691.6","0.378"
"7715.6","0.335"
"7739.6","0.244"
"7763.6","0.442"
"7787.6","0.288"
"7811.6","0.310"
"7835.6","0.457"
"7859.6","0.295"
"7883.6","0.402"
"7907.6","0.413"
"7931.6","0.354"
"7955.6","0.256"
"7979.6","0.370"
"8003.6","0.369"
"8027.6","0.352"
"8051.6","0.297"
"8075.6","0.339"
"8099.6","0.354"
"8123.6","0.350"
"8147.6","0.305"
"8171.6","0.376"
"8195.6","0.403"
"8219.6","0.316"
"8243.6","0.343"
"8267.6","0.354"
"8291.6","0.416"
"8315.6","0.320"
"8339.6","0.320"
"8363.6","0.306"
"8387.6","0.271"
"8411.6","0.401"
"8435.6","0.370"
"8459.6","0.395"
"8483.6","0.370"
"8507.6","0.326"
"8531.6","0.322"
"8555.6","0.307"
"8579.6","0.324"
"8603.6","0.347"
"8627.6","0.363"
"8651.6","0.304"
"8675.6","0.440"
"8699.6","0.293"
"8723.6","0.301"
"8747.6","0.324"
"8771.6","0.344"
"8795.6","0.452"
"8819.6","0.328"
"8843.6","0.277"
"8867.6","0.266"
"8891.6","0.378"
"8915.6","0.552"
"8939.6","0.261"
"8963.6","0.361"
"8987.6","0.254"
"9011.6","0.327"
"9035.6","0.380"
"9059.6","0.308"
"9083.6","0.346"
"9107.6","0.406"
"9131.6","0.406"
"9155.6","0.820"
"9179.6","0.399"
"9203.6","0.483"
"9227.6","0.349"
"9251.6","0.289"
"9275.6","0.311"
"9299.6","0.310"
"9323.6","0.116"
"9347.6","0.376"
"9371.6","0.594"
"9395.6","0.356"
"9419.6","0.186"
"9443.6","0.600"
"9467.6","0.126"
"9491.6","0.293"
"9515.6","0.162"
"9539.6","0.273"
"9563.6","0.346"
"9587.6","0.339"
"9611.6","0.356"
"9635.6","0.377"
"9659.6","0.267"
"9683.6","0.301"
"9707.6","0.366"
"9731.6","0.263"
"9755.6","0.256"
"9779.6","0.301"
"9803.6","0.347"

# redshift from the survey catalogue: 0.396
